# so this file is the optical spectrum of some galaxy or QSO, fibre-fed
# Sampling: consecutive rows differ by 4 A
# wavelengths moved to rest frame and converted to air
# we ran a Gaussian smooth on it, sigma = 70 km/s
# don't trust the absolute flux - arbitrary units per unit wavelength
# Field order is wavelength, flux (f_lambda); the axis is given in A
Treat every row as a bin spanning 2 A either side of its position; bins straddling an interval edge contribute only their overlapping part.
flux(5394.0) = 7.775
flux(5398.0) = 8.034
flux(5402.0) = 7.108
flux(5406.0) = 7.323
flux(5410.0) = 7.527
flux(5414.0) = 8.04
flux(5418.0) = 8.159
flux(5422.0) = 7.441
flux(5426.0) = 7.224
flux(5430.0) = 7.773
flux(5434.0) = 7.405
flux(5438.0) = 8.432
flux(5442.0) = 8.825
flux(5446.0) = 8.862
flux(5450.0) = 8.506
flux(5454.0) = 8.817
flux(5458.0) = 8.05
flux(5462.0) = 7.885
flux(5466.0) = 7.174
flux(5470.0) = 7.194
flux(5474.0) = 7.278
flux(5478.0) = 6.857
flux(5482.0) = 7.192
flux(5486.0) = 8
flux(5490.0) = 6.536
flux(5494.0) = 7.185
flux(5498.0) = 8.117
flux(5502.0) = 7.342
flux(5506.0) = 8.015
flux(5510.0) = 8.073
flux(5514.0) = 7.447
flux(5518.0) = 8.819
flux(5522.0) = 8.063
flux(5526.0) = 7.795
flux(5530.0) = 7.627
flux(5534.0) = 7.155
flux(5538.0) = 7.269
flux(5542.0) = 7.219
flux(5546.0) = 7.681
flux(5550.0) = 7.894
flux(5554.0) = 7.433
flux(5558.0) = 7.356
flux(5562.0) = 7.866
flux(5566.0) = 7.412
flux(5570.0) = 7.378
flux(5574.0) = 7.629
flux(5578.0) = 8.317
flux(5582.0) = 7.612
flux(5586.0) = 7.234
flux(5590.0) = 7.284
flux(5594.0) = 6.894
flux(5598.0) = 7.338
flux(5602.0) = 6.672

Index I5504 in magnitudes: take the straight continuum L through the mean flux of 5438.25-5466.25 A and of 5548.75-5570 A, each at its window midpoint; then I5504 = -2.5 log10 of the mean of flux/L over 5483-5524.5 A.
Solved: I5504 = 0.03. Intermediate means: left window 8.38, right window 7.56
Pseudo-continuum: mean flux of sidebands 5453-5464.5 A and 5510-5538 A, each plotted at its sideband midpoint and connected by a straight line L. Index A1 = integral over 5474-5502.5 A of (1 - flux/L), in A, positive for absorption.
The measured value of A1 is 2.4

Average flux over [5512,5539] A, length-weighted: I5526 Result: 7.76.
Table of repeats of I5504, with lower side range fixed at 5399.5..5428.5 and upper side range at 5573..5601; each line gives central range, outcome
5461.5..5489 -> 0.03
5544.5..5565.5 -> -0.02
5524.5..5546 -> 0.01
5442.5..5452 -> -0.16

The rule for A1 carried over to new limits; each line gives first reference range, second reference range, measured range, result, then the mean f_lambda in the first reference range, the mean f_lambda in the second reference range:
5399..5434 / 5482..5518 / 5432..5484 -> -1.9 A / 7.58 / 7.64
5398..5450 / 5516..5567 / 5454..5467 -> -0.2 A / 7.88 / 7.67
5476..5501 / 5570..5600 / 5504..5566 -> -2.7 A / 7.32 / 7.47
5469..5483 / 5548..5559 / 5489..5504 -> -0.2 A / 7.12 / 7.58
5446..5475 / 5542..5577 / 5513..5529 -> -0.7 A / 7.93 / 7.58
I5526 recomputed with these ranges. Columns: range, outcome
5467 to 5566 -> 7.55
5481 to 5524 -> 7.72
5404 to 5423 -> 7.71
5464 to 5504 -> 7.29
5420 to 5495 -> 7.72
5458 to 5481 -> 7.34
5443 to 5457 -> 8.69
